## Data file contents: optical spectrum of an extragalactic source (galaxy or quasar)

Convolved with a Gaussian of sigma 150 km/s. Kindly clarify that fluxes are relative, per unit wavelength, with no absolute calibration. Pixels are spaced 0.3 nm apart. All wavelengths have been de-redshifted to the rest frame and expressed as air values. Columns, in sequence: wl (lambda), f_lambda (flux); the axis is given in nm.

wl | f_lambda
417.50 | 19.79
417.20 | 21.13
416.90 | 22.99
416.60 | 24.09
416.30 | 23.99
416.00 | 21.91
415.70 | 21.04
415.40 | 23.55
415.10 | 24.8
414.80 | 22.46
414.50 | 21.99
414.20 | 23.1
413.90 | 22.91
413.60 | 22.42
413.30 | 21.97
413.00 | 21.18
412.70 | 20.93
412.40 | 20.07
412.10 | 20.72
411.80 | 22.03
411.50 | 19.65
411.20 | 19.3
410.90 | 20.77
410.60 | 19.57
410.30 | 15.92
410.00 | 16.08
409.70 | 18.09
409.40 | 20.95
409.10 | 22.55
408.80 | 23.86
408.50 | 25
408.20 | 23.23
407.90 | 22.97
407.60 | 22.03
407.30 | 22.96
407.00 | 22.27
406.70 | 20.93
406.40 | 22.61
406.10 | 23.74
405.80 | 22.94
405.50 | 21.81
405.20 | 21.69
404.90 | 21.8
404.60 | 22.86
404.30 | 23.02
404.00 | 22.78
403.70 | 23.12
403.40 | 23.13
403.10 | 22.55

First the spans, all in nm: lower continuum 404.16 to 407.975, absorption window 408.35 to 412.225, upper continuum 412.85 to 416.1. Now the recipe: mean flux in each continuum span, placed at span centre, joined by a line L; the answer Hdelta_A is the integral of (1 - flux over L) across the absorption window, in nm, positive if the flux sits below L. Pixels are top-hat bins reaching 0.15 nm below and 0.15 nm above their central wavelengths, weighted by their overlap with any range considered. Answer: 0.36 nm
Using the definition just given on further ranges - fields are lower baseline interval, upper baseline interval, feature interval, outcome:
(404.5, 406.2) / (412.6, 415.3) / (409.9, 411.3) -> 0.254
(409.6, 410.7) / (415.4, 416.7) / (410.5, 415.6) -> -0.421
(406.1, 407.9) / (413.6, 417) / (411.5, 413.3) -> 0.142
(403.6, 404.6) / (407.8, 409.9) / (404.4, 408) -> 0.038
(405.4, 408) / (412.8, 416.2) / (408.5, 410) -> 0.085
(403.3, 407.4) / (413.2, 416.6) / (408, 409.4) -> -0.044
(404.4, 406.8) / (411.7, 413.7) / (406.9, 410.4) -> 0.082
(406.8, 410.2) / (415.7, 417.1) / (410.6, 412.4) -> 0.146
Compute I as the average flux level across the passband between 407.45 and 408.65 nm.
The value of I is 23.3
